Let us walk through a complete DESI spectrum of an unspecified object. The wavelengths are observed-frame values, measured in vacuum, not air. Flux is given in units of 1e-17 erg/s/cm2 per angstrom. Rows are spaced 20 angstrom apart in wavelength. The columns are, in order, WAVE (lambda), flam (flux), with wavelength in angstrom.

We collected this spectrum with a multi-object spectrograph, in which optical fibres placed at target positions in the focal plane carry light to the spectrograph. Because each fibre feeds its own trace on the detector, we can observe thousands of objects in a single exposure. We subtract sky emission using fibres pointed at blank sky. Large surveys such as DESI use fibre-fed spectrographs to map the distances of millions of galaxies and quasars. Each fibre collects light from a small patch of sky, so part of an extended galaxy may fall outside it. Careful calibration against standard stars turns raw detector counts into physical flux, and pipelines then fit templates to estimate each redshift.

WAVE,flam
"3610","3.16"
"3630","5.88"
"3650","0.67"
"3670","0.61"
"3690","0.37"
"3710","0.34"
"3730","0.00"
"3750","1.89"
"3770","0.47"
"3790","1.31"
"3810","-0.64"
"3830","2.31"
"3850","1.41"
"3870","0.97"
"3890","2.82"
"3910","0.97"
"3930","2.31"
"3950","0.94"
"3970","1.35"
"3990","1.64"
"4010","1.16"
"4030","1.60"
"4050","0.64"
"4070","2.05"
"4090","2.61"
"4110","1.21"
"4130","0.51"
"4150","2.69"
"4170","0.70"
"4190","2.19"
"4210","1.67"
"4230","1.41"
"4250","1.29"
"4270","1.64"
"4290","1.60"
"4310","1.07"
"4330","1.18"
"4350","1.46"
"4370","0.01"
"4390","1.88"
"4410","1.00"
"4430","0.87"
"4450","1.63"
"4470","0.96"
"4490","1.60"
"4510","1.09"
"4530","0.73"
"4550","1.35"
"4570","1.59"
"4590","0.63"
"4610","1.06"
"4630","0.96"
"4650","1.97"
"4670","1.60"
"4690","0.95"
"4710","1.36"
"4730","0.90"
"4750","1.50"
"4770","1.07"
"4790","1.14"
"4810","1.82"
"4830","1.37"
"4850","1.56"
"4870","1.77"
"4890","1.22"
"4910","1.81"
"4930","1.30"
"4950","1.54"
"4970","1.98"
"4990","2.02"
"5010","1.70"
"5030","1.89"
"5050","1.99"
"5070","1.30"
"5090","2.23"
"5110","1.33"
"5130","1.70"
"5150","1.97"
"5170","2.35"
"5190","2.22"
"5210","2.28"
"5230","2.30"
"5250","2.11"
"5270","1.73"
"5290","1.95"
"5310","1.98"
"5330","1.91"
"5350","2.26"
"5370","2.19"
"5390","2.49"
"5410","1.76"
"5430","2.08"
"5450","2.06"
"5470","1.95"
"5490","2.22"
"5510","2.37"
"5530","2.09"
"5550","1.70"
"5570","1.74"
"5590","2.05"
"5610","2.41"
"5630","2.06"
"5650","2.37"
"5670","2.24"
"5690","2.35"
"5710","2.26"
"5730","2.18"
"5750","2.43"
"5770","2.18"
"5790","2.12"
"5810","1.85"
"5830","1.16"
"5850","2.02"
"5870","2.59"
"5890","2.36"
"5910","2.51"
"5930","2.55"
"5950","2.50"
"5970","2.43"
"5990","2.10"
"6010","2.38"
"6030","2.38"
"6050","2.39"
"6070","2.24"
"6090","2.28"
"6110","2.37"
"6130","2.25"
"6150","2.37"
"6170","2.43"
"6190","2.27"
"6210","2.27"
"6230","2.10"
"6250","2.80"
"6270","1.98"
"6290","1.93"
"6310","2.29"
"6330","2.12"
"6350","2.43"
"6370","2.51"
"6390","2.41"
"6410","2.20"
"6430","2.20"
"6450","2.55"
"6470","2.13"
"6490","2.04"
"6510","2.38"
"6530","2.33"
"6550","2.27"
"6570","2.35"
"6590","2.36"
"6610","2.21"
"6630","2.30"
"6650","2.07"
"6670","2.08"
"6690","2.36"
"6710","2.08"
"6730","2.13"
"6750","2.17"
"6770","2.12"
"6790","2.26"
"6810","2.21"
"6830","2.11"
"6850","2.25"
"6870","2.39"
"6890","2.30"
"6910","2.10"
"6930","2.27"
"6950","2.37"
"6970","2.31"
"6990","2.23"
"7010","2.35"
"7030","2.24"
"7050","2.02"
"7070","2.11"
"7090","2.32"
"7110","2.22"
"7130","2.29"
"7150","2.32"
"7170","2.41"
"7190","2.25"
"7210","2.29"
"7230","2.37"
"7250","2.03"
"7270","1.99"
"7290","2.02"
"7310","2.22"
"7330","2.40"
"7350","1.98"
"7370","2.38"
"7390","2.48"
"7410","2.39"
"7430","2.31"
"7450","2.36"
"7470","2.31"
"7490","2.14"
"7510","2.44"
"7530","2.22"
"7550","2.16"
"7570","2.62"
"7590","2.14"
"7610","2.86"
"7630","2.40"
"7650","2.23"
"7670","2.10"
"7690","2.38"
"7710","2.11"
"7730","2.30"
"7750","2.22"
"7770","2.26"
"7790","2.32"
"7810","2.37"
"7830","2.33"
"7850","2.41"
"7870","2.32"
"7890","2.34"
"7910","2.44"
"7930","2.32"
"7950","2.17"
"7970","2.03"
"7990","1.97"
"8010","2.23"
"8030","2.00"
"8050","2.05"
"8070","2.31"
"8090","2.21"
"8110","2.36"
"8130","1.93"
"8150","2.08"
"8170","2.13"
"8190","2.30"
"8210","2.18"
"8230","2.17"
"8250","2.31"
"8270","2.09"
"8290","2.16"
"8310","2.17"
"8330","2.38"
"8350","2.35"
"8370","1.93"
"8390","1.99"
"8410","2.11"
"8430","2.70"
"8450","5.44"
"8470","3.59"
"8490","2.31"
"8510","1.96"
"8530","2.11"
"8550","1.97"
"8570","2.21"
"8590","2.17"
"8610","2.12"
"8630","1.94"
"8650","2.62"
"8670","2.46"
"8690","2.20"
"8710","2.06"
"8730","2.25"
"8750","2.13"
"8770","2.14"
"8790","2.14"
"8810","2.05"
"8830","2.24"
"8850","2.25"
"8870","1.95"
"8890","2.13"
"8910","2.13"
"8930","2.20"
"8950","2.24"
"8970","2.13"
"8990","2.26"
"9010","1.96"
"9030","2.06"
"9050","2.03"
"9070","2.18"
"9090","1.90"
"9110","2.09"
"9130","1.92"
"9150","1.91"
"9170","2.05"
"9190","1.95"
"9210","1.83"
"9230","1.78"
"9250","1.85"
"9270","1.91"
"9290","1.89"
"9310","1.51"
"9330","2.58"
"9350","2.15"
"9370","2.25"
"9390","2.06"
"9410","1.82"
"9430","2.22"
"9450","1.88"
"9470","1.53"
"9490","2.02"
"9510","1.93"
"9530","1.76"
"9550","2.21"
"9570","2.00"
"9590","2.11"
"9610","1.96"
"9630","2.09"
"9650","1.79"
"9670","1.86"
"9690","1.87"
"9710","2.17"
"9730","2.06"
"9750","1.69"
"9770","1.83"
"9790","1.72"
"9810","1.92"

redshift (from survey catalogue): 0.29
